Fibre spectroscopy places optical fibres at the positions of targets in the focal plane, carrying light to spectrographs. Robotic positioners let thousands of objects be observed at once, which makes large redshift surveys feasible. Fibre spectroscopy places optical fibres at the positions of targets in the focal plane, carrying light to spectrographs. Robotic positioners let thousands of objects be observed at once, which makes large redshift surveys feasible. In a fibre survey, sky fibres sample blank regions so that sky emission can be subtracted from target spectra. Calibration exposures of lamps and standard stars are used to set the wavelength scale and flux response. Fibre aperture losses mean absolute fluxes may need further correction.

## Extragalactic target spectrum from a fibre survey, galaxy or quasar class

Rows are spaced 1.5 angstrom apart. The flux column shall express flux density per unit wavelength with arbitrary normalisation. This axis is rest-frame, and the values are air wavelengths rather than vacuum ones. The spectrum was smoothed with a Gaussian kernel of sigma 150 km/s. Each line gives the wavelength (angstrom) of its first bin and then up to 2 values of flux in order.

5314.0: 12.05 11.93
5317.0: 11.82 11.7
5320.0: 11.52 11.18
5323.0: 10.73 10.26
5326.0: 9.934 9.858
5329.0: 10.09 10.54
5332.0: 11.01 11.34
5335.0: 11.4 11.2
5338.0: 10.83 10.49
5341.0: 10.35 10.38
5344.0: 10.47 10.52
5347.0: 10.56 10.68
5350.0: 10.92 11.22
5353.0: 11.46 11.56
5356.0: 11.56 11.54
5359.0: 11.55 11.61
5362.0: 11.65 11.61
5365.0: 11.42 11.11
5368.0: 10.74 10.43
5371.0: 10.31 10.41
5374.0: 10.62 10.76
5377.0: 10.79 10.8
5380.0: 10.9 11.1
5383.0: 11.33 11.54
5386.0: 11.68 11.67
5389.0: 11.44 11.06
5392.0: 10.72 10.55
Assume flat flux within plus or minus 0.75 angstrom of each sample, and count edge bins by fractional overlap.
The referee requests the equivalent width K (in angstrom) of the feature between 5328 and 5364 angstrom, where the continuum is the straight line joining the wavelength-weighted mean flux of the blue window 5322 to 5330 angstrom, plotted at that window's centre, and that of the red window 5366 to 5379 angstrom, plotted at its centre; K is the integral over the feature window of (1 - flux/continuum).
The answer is -2.09 angstrom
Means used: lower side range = 10.2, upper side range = 10.7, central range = 11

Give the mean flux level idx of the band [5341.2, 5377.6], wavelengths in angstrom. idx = 11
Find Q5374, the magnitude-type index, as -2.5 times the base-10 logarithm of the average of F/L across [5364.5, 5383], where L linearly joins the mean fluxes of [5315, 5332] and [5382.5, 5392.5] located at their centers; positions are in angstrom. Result 0.05 mag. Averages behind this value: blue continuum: 10.9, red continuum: 11.4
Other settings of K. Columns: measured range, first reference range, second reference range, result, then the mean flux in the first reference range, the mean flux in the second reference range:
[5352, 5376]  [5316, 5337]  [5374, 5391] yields -0.2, 10.9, 11.2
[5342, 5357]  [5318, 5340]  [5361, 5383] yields -0.1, 10.8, 10.9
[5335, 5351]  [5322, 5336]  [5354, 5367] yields 0.5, 10.6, 11.5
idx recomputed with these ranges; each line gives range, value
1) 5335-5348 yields 10.6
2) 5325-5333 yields 10.3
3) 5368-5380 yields 10.6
